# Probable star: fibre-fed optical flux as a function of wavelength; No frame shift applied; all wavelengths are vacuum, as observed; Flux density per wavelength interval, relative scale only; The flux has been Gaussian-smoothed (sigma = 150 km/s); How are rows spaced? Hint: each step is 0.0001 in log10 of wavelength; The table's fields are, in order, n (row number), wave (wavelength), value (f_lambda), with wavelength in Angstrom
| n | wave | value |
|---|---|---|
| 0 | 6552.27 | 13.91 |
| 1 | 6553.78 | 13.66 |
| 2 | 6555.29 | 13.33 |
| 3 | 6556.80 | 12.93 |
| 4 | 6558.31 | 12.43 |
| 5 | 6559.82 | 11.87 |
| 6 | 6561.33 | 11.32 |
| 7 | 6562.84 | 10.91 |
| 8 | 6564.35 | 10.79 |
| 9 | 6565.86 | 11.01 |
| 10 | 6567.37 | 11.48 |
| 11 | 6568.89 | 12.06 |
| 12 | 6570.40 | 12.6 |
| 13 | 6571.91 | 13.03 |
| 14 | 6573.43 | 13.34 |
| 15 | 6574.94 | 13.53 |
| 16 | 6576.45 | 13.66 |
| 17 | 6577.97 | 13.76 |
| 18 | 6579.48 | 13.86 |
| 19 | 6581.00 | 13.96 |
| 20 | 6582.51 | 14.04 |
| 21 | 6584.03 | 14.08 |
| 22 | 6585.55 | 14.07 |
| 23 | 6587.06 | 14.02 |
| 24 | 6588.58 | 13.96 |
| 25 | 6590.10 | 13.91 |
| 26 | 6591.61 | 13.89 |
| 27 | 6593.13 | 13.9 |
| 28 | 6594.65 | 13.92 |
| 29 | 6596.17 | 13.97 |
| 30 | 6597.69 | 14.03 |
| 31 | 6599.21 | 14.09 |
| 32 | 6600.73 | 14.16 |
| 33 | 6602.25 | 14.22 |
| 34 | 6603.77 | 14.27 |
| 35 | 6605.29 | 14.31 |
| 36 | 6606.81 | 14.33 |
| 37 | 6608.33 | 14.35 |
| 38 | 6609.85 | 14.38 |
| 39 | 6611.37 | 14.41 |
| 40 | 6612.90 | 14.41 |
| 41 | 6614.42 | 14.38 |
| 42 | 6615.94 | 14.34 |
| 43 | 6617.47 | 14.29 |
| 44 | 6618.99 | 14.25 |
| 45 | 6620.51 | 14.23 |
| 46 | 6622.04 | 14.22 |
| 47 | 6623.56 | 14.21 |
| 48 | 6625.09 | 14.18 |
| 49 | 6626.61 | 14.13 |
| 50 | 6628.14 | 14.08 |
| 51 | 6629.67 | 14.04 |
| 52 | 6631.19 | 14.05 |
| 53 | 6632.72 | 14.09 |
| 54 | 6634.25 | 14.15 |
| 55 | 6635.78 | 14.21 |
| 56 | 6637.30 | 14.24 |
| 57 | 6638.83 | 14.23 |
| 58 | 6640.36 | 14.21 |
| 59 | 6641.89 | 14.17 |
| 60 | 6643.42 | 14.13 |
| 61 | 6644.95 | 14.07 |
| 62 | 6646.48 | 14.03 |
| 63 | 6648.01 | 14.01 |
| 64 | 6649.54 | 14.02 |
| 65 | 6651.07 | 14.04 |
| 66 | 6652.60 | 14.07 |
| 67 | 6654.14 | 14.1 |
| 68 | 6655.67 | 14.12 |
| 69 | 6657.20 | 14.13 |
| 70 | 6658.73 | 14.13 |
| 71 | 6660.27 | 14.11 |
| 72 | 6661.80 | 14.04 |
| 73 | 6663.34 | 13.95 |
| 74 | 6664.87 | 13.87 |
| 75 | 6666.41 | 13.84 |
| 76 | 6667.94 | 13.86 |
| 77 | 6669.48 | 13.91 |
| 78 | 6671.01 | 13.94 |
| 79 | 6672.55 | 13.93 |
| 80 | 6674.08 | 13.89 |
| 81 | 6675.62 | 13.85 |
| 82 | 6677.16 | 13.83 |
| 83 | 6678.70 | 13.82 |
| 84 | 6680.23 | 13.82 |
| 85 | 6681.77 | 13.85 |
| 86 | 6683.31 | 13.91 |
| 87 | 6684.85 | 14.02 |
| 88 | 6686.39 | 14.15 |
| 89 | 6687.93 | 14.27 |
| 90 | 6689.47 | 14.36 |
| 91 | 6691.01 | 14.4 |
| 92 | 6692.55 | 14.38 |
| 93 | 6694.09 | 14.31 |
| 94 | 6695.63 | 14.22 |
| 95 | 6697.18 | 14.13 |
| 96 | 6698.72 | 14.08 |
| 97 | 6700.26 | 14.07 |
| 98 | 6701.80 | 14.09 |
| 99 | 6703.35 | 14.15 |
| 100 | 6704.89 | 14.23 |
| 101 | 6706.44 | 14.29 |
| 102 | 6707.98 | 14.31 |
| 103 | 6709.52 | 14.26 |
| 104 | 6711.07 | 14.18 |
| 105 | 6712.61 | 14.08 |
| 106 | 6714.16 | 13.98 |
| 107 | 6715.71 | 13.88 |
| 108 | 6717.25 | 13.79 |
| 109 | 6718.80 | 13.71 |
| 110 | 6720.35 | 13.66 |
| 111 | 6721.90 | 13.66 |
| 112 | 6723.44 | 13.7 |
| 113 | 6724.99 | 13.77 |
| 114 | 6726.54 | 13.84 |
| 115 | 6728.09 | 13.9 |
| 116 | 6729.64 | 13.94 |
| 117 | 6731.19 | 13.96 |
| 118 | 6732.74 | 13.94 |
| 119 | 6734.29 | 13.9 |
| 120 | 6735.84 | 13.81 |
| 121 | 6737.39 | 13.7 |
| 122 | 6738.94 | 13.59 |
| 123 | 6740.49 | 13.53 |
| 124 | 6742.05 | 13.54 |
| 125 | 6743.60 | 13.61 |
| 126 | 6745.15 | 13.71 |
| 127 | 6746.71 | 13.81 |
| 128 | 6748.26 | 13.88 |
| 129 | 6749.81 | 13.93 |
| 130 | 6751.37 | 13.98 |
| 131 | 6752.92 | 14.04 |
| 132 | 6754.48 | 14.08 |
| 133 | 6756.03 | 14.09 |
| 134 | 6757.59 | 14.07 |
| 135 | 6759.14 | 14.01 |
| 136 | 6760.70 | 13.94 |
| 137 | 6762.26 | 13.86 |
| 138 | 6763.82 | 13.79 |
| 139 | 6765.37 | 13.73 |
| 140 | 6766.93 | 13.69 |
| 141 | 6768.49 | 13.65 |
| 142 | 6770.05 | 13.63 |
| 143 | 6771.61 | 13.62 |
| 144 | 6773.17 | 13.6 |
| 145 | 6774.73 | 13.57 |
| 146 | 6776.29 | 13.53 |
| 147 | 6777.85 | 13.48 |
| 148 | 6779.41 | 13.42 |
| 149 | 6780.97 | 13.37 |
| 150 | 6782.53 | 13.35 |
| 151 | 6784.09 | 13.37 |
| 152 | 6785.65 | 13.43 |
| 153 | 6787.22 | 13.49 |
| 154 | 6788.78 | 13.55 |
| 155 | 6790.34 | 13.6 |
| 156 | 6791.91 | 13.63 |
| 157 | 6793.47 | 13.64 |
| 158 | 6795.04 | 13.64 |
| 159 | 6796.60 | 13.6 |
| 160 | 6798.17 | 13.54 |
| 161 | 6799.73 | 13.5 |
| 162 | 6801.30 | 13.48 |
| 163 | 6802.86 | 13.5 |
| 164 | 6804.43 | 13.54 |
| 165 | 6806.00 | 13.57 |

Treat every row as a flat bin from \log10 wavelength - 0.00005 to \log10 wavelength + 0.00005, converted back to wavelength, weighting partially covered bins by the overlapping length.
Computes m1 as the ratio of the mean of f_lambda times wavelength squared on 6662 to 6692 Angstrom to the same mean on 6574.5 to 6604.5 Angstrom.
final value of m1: 1.03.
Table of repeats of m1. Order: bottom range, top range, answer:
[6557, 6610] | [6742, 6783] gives 1.09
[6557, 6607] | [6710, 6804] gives 1.09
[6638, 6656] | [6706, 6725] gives 1.01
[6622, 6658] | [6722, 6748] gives 1.00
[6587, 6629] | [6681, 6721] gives 1.02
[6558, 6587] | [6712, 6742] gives 1.13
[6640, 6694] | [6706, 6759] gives 1.01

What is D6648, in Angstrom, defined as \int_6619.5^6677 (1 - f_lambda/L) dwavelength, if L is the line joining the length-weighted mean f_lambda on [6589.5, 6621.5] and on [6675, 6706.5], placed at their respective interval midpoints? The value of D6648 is 0.3 Angstrom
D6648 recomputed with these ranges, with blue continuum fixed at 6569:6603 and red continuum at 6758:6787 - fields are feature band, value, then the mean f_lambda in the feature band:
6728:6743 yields -0.14 Angstrom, 13.8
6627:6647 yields -0.57 Angstrom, 14.1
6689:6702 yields -0.52 Angstrom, 14.2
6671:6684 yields -0.16 Angstrom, 13.9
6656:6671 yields -0.29 Angstrom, 14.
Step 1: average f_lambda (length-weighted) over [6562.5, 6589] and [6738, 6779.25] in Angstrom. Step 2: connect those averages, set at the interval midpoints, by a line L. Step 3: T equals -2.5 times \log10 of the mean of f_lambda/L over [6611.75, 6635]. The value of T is -0.08 mag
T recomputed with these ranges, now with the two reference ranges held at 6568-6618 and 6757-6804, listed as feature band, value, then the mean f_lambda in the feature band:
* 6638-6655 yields -0.02 mag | 14.1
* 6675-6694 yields -0.02 mag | 14.1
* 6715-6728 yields 0.00 mag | 13.8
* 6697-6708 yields -0.03 mag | 14.2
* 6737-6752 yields 0.00 mag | 13.7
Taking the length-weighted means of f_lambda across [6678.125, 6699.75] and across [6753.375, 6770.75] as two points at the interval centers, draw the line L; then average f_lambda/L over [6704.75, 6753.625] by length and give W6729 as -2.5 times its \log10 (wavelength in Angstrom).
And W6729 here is 0.01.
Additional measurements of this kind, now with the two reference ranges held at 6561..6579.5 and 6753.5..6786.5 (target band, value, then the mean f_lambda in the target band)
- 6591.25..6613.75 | -0.13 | 14.2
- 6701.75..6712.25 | -0.08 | 14.2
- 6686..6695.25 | -0.09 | 14.3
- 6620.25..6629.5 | -0.11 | 14.2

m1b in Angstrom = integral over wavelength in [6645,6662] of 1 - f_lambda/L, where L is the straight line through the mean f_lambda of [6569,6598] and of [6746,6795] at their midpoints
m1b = -0.4 Angstrom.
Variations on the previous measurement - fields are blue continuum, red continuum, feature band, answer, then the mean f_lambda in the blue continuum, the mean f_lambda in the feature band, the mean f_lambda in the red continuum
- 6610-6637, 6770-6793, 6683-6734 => -0.8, 14.2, 14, 13.5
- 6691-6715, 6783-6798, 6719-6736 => 0.2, 14.2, 13.8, 13.5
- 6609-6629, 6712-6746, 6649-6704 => -0.1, 14.3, 14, 13.8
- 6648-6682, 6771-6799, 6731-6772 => -0.5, 14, 13.8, 13.5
